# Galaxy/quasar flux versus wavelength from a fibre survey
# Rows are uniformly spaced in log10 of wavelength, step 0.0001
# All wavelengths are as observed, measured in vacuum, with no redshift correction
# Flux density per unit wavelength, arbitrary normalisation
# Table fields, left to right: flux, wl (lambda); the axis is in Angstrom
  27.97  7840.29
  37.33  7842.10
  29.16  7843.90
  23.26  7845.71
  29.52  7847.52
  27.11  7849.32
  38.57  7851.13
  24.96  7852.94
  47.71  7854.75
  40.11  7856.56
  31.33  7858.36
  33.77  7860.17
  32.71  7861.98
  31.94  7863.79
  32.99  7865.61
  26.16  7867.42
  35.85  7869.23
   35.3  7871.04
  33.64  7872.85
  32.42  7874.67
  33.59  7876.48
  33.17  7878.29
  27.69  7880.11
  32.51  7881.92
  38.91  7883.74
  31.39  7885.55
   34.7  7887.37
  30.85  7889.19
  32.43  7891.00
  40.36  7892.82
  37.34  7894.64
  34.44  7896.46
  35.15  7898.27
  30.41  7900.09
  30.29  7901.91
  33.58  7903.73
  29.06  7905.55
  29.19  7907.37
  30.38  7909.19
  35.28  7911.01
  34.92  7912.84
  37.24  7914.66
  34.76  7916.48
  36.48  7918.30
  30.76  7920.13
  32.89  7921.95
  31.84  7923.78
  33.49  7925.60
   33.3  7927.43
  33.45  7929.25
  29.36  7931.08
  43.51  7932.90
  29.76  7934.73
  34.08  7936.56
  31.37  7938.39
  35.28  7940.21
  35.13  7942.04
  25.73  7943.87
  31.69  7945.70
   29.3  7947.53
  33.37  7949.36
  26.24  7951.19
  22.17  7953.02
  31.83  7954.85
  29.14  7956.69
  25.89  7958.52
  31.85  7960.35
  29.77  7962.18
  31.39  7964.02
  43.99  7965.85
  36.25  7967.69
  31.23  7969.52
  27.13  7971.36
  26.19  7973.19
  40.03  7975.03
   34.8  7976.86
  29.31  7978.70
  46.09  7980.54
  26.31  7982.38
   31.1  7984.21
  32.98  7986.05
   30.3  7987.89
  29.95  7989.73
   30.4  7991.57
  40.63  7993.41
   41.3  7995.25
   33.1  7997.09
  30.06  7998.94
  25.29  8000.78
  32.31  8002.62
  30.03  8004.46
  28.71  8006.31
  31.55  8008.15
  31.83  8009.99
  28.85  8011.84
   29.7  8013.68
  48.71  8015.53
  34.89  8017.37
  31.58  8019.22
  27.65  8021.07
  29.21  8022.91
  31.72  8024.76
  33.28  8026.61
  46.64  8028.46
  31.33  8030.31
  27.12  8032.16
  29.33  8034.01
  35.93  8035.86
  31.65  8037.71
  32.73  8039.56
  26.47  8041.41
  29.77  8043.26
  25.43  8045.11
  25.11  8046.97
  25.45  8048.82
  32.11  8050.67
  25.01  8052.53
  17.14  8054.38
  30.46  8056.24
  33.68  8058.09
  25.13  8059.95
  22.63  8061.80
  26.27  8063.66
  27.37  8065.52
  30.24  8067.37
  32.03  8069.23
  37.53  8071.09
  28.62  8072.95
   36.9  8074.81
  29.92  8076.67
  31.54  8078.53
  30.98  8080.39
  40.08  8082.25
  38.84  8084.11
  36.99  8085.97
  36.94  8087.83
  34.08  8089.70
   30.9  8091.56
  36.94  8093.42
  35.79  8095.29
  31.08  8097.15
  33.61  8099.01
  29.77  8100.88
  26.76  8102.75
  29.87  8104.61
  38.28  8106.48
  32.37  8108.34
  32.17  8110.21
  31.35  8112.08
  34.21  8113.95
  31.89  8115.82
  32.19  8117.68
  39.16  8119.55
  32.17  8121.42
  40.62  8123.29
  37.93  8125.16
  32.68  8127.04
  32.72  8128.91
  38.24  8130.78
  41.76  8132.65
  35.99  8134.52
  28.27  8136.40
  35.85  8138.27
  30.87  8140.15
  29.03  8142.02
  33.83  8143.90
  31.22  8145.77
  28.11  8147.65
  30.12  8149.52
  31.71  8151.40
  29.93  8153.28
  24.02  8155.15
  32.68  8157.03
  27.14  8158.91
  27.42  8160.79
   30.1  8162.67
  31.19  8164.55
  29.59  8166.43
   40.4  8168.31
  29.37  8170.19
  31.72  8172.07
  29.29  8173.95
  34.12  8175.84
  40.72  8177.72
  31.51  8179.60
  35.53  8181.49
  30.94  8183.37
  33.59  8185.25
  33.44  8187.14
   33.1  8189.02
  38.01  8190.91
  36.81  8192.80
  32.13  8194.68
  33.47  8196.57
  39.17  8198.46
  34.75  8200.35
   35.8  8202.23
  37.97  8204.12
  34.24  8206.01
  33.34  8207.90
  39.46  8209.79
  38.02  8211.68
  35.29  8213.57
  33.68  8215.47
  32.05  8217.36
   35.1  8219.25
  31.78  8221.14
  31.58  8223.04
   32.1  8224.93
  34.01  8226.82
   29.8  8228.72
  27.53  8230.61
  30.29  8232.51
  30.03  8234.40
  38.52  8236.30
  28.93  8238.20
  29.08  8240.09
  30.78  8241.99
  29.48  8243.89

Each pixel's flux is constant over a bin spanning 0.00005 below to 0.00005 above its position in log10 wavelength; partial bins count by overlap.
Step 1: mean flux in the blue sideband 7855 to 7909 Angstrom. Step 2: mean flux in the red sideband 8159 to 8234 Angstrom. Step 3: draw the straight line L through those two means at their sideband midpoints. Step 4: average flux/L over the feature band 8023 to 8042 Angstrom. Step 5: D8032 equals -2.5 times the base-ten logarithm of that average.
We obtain 0.03 mag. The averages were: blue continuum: 33.3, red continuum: 33.5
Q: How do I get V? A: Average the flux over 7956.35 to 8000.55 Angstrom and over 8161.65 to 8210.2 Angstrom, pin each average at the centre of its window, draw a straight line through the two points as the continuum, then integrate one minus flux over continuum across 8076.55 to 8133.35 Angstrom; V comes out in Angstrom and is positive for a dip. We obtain -1.1 Angstrom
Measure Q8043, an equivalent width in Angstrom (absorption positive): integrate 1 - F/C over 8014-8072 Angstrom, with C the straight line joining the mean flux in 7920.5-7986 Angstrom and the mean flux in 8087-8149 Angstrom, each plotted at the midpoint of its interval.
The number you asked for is 4.3 Angstrom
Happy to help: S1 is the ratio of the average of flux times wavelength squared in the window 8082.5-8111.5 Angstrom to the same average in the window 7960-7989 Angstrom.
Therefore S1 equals 1.1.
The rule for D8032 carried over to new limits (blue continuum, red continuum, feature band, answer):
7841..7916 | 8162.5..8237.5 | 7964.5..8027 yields 0.02 mag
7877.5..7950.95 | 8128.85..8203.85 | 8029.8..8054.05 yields 0.15 mag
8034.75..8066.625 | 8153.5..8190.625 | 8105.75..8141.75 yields -0.14 mag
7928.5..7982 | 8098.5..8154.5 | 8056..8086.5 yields 0.04 mag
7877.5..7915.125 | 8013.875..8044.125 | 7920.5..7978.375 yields 0.04 mag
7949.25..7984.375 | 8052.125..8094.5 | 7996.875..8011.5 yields 0.05 mag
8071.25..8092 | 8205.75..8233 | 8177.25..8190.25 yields -0.01 mag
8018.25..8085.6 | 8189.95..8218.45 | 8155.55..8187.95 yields 0.08 mag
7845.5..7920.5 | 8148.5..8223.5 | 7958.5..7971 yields 0.00 mag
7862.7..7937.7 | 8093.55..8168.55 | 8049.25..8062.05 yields 0.22 mag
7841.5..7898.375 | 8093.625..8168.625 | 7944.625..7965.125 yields 0.13 mag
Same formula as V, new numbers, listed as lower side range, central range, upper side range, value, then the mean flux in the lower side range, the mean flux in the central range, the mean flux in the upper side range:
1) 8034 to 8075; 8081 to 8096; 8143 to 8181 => -3.3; 28.9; 36.2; 31.3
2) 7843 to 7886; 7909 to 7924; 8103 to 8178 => -0.7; 32.7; 34.1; 32.6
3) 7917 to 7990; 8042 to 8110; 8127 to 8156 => 2.5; 32.2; 31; 32.2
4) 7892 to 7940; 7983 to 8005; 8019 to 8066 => -1.0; 33.6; 32.3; 29.2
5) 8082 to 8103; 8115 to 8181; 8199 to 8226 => 3.5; 34.4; 32.7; 34.7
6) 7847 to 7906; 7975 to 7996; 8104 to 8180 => -0.6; 33.4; 34.1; 32.7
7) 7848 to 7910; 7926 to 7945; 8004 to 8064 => -0.6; 33.2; 33.1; 30.2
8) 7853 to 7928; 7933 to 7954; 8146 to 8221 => 1.6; 33.6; 30.9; 33.2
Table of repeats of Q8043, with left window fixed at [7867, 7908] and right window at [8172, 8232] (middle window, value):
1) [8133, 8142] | 0.2 Angstrom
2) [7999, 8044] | 2.2 Angstrom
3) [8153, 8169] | 1.8 Angstrom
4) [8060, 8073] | 1.8 Angstrom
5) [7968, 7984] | 0.3 Angstrom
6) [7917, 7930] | 0.0 Angstrom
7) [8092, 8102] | 0.2 Angstrom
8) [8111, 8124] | -0.2 Angstrom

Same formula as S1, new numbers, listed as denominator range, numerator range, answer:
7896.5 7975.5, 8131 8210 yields 1.09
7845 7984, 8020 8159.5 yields 1.02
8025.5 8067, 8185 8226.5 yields 1.24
